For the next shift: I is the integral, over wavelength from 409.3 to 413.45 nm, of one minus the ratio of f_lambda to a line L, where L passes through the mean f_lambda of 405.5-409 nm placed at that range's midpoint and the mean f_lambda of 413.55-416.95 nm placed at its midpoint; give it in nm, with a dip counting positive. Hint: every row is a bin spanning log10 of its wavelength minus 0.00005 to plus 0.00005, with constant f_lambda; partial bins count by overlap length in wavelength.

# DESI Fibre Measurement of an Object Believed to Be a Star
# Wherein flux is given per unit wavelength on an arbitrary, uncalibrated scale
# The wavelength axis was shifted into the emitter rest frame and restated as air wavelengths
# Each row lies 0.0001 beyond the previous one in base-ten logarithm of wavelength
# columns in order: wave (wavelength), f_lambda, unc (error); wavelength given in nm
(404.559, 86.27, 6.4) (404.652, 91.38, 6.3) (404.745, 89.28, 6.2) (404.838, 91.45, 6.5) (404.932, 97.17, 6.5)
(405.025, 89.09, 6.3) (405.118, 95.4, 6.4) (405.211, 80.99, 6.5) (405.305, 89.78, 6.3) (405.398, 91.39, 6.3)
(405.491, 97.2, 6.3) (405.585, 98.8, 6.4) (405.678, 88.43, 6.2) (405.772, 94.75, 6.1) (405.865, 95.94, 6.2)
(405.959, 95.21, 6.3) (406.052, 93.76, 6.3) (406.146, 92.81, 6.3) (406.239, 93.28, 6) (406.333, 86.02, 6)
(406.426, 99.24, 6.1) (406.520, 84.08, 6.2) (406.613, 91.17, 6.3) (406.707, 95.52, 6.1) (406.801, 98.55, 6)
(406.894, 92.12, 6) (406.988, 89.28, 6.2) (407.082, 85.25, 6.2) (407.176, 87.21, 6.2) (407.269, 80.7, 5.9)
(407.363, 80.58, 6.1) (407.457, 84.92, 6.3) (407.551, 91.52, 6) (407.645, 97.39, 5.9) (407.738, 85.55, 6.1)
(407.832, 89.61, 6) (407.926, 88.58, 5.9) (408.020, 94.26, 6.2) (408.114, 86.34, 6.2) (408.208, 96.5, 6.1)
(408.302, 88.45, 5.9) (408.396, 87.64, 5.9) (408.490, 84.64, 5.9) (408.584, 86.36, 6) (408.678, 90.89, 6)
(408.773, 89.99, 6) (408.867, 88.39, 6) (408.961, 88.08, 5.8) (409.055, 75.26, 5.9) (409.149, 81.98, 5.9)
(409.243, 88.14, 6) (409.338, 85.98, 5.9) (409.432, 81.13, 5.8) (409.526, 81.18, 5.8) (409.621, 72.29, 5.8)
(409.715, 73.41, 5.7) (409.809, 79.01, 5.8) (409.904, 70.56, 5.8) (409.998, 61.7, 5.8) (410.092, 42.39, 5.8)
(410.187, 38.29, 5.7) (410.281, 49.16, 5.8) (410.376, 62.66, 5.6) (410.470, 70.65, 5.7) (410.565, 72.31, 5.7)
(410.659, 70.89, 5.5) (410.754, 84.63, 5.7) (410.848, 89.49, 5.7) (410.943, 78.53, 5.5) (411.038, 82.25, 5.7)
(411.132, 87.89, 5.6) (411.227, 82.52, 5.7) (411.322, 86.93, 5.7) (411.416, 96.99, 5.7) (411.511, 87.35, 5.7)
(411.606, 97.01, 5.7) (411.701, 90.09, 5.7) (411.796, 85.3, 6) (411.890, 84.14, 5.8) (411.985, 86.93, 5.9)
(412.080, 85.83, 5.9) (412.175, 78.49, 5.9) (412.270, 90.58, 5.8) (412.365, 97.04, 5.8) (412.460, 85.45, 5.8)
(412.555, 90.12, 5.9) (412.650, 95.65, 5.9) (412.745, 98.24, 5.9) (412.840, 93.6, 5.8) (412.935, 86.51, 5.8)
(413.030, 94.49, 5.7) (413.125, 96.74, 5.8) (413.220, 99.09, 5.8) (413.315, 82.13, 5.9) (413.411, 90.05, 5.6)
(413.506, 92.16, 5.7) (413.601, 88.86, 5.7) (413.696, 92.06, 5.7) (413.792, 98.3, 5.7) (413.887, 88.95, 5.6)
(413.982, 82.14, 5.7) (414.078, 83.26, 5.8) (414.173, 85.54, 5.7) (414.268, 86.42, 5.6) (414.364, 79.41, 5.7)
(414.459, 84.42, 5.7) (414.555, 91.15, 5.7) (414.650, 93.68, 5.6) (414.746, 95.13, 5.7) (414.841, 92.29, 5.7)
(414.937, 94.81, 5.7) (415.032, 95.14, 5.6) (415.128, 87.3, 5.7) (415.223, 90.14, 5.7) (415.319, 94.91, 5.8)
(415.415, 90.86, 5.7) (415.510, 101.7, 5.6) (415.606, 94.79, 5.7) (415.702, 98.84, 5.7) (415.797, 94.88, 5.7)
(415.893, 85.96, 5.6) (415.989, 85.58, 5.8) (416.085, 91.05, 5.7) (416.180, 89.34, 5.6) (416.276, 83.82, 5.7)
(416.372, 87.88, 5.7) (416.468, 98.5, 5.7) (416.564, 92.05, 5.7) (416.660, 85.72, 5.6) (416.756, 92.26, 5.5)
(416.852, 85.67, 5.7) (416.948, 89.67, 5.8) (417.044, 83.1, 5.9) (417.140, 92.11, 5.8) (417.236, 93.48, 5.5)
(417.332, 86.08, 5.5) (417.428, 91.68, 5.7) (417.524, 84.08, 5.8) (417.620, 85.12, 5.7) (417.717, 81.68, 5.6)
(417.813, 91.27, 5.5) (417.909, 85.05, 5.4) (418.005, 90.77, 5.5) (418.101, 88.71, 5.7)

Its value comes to 0.397 nm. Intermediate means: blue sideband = 90.4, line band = 81.7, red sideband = 90.4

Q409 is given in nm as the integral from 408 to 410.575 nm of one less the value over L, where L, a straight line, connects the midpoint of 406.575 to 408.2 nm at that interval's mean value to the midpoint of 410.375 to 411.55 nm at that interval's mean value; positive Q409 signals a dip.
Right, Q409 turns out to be 0.25 nm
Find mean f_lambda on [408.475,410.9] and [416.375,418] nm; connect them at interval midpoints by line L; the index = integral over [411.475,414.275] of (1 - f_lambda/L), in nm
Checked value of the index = -0.31 nm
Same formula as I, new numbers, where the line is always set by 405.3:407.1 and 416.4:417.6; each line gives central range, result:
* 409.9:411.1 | 0.32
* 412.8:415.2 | 0.01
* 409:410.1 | 0.19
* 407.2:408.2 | 0.04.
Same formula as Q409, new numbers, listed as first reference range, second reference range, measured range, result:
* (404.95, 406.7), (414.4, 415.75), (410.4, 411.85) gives 0.14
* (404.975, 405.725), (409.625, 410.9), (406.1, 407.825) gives -0.13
